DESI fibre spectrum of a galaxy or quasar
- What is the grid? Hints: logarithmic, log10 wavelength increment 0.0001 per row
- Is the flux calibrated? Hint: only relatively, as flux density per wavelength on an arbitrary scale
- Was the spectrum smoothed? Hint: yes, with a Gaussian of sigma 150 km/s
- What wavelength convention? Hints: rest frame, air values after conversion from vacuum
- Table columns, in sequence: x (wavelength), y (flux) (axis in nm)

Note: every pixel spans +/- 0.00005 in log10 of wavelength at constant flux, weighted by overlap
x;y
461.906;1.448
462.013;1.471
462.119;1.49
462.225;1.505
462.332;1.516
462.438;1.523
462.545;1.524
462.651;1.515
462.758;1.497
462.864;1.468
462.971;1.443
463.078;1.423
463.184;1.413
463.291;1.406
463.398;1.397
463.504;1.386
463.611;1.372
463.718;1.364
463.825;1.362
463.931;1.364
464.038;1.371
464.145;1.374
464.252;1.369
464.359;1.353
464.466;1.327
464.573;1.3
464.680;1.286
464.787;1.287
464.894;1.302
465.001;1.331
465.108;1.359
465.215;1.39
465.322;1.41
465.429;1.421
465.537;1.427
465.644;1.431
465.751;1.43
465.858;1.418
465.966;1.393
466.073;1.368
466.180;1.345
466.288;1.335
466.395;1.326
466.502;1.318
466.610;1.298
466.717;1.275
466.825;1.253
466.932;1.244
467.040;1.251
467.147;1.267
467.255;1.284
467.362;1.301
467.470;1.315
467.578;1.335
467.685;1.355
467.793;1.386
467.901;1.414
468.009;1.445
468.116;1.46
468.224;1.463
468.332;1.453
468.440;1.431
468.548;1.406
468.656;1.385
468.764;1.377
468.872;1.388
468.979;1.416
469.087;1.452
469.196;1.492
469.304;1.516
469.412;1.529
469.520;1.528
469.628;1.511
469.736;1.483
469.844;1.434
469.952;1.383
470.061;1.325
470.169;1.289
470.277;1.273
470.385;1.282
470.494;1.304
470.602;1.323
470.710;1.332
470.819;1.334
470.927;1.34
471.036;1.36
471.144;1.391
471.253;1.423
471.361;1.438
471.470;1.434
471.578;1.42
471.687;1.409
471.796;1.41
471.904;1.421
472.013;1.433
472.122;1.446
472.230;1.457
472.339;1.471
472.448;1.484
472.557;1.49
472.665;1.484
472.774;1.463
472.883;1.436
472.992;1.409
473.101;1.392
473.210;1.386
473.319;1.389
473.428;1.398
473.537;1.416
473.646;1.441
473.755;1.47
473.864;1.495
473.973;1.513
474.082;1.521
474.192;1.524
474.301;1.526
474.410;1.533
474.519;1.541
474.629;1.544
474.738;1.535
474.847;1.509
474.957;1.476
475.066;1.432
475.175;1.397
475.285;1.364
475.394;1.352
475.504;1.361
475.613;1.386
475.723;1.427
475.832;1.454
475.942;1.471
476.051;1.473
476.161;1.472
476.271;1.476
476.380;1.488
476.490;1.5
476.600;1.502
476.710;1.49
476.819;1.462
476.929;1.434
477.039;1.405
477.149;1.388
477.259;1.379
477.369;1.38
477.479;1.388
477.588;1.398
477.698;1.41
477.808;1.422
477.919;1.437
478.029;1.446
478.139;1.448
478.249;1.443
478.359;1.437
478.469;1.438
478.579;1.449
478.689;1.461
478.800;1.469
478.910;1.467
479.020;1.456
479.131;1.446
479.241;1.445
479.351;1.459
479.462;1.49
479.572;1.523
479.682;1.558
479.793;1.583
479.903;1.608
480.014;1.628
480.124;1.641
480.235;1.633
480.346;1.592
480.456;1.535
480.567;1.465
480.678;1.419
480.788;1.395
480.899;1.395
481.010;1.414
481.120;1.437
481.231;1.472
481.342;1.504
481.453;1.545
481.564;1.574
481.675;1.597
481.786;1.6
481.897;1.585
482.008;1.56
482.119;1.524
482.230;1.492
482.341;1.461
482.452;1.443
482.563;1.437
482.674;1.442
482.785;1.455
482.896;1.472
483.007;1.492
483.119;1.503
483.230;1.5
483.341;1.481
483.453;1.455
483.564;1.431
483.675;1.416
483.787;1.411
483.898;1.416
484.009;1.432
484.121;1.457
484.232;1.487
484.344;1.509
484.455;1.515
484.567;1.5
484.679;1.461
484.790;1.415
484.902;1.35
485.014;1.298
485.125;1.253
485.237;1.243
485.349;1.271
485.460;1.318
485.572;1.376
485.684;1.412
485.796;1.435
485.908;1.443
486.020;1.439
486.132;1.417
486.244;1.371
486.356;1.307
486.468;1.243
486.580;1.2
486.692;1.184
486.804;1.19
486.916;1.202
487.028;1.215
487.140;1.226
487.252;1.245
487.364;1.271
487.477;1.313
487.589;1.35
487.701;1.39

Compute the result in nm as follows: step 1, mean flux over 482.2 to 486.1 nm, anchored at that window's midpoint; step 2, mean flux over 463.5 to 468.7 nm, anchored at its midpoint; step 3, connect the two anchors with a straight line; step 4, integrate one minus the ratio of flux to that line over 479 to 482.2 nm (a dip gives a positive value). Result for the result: -0.25 nm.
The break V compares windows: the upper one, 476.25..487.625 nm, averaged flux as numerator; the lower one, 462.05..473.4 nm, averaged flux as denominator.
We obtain 1.0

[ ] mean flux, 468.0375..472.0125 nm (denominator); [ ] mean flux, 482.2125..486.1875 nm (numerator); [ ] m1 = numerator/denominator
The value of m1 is 1.0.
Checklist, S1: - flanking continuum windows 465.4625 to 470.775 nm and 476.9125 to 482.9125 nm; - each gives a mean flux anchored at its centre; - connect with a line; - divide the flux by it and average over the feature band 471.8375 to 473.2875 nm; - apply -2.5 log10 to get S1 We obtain -0.02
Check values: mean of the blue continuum 1.38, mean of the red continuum 1.48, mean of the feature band 1.44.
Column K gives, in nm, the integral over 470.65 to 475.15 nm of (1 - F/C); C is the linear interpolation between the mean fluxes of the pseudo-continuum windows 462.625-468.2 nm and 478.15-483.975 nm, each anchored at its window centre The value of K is -0.07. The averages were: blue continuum 1.36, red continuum 1.49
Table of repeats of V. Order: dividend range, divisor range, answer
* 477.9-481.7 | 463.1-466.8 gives 1.10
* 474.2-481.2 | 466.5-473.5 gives 1.05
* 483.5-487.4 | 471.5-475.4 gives 0.93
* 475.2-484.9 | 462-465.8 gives 1.05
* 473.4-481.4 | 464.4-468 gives 1.10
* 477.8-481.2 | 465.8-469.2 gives 1.09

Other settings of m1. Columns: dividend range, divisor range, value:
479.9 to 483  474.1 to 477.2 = 1.03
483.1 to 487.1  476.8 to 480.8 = 0.93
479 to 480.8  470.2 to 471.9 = 1.12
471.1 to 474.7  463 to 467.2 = 1.08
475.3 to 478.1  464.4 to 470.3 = 1.04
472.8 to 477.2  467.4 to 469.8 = 1.02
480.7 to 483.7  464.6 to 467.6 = 1.11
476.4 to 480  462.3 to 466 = 1.04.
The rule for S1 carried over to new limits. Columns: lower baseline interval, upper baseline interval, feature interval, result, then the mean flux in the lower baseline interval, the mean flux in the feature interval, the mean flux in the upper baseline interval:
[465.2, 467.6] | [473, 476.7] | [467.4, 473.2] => -0.01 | 1.34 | 1.41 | 1.46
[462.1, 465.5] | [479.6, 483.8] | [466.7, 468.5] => 0.06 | 1.4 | 1.35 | 1.5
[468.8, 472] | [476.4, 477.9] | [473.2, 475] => -0.05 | 1.4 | 1.49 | 1.43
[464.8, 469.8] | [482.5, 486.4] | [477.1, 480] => -0.04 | 1.38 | 1.46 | 1.42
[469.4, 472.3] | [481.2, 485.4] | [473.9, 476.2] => -0.04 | 1.4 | 1.47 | 1.46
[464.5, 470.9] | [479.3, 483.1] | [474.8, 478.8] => 0.02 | 1.37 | 1.44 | 1.51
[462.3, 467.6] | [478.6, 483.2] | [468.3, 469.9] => -0.04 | 1.37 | 1.45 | 1.5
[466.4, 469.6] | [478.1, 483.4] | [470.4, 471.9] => 0.03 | 1.38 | 1.38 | 1.5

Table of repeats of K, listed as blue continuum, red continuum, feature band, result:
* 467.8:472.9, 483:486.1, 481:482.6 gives -0.109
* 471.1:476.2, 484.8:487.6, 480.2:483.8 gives -0.363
